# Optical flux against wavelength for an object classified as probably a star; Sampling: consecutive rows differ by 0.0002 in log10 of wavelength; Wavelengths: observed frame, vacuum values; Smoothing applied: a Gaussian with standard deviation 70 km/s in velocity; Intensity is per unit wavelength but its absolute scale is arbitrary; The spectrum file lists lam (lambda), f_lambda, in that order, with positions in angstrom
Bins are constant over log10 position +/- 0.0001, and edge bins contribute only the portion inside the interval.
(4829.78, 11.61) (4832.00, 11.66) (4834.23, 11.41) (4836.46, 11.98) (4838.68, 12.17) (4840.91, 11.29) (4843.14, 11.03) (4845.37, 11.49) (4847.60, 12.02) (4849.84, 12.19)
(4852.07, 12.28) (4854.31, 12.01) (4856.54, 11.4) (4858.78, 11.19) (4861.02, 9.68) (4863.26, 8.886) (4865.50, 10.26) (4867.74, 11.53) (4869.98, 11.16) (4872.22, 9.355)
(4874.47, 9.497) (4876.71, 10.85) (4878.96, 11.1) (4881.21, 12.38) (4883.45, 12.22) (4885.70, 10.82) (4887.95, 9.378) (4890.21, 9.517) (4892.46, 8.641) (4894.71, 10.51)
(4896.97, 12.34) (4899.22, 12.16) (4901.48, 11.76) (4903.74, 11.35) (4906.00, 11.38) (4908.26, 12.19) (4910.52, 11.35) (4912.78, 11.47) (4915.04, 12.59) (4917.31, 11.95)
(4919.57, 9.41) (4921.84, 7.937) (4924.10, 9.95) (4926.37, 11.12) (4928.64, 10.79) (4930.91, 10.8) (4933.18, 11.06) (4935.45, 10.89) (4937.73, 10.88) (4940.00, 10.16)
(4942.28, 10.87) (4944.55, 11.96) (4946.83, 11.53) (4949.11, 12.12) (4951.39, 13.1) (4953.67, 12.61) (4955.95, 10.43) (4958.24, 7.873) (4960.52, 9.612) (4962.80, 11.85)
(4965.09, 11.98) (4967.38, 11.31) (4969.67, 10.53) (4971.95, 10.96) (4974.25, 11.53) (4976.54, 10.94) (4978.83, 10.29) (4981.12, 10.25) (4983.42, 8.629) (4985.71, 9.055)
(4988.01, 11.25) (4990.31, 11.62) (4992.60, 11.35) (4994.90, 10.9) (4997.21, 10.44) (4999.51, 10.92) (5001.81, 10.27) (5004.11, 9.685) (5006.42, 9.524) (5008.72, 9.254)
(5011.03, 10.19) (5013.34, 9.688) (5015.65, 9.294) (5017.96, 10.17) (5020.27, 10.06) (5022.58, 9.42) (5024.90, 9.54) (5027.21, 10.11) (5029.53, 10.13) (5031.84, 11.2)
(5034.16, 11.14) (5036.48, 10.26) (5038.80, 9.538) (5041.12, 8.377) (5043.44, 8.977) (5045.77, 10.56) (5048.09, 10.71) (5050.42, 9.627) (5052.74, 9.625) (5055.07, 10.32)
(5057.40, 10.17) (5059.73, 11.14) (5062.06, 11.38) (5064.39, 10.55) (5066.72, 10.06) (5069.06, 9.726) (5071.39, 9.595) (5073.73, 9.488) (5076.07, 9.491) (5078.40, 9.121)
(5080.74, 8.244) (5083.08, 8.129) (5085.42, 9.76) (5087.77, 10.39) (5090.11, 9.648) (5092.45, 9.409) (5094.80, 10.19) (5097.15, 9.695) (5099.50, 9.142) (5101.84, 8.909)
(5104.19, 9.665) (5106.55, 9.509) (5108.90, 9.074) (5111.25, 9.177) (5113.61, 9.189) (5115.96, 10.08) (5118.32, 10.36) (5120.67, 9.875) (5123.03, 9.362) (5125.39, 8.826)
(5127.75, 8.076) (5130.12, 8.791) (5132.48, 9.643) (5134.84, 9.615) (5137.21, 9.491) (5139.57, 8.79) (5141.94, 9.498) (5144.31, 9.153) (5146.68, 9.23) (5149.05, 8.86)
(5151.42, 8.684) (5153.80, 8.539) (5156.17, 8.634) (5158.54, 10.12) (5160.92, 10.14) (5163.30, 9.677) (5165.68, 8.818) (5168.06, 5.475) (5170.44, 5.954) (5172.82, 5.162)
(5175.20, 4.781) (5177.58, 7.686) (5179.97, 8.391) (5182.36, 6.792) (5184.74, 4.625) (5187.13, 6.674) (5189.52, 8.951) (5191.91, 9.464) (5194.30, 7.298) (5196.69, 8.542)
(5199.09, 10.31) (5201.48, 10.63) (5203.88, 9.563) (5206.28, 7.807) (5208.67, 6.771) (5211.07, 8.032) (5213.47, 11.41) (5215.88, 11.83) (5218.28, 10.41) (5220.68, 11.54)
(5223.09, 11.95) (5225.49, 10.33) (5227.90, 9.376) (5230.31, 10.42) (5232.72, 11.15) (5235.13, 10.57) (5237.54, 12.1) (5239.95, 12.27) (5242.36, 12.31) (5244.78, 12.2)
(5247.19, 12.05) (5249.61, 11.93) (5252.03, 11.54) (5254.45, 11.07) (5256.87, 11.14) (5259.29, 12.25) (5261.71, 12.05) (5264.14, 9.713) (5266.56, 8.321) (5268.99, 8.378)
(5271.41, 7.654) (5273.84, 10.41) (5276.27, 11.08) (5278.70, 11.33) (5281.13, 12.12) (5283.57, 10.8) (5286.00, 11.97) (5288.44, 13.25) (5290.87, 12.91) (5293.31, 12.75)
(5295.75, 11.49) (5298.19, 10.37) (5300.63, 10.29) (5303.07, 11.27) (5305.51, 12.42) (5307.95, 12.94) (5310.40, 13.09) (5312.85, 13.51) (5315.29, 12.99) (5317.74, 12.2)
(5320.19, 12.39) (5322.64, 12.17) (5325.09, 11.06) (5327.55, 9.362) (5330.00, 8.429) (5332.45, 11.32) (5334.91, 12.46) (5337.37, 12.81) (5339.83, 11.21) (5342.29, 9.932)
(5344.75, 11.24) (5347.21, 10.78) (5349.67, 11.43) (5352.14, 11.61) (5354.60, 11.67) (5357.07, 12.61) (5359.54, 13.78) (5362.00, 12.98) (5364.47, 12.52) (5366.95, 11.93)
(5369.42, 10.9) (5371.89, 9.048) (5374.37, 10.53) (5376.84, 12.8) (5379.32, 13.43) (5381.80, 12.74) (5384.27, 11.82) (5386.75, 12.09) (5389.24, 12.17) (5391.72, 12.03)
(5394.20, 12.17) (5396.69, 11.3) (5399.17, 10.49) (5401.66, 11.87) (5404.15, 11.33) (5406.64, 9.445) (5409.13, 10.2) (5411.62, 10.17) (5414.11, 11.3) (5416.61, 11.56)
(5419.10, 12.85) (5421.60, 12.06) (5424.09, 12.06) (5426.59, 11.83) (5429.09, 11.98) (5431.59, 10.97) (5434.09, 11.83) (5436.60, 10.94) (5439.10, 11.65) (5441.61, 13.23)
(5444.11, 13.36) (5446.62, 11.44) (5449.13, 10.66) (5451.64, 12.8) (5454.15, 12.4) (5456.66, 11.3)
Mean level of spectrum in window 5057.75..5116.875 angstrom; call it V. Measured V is 9.64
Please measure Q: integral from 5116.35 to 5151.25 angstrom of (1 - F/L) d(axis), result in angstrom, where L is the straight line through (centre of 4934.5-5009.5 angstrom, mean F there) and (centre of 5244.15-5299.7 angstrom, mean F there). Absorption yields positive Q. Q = 5.4 angstrom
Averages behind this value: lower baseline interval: 10.7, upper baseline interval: 11.1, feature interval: 9.26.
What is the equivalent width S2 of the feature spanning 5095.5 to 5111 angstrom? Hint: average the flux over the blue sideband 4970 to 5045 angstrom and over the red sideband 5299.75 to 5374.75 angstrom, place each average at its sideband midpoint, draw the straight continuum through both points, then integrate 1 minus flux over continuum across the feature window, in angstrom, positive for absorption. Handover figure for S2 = 1.8 angstrom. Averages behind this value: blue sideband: 10.2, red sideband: 11.7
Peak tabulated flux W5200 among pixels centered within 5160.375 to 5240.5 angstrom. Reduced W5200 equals 12.27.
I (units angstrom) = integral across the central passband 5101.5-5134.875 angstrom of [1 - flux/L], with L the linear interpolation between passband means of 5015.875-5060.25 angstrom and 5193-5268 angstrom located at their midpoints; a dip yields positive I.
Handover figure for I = 2.91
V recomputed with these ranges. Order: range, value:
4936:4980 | 11.1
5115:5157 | 9.19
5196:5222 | 9.74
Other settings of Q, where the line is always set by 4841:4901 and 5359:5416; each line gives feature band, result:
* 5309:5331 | -0.4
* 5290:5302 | -0.1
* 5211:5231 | 1.1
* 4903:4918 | -1.1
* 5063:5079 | 2.0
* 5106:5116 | 1.7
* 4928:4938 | 0.1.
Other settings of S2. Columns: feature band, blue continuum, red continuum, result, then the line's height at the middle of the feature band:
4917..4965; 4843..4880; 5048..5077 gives -0.9 angstrom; 10.6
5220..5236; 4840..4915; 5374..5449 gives 1.1 angstrom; 11.5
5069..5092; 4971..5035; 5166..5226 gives 0.4 angstrom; 9.52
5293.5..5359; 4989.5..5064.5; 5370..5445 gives -1.8 angstrom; 11.3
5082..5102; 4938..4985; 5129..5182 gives -0.6 angstrom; 9.21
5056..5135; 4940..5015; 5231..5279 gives 9.0 angstrom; 10.8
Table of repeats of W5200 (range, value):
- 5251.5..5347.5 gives 13.51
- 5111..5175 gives 10.36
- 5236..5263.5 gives 12.31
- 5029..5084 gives 11.38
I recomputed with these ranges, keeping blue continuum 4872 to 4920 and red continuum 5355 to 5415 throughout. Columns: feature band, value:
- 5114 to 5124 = 1.29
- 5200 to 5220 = 3.19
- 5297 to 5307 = 0.36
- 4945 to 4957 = -0.90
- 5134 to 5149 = 2.78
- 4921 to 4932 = 0.92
